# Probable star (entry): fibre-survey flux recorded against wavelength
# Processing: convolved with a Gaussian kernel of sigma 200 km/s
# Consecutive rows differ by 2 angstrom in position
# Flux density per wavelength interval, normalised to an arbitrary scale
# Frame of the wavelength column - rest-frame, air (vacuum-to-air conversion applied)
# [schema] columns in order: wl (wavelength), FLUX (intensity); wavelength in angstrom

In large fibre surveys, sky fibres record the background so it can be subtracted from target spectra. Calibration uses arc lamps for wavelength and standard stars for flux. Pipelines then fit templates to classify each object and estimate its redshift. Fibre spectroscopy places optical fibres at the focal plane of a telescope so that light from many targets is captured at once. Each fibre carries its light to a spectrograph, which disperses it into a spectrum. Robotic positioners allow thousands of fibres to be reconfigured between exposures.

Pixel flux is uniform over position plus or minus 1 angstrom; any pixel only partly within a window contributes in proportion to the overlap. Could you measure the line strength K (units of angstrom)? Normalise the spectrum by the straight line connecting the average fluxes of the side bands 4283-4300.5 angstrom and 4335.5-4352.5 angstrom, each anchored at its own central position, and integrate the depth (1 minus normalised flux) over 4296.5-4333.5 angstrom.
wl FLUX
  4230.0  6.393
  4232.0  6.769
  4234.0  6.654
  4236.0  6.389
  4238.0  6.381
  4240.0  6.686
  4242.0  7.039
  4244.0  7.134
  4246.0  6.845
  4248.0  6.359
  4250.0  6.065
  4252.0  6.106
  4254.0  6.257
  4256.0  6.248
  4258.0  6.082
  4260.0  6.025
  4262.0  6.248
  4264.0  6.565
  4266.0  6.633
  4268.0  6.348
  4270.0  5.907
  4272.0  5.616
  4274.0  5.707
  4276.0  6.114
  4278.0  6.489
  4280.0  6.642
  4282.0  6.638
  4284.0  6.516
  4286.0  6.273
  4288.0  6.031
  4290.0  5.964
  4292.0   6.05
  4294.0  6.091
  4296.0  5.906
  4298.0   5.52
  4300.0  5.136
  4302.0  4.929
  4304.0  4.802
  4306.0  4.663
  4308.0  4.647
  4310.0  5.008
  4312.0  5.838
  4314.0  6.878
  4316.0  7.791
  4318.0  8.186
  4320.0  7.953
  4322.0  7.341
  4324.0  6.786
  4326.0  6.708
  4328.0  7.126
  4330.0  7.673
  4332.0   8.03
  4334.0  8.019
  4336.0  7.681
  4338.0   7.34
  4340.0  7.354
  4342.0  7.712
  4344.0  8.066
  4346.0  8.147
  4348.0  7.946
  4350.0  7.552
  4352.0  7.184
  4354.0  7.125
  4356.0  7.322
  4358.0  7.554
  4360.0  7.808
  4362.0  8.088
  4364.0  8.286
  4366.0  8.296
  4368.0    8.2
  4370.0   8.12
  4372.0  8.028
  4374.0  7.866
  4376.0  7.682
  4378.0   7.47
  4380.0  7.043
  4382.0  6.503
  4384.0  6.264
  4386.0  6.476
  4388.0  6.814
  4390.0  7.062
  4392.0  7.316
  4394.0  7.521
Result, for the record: 2.0 angstrom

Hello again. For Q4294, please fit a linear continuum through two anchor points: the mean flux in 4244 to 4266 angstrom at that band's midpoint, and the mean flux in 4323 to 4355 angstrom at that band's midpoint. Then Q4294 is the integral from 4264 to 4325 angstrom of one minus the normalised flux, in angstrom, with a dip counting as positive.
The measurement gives 6.5 angstrom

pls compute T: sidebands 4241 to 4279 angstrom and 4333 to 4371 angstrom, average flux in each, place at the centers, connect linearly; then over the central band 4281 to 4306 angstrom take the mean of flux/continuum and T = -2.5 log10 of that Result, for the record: 0.18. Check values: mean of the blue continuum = 6.3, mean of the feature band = 5.78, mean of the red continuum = 7.78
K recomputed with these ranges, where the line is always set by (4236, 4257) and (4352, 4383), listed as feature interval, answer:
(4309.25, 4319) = 0.52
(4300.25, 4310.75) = 3.34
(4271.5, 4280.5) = 0.90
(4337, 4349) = -0.52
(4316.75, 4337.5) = -0.75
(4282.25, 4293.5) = 1.16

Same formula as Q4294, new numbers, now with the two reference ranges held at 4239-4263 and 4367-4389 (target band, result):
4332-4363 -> -2.5 angstrom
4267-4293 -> 1.8 angstrom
